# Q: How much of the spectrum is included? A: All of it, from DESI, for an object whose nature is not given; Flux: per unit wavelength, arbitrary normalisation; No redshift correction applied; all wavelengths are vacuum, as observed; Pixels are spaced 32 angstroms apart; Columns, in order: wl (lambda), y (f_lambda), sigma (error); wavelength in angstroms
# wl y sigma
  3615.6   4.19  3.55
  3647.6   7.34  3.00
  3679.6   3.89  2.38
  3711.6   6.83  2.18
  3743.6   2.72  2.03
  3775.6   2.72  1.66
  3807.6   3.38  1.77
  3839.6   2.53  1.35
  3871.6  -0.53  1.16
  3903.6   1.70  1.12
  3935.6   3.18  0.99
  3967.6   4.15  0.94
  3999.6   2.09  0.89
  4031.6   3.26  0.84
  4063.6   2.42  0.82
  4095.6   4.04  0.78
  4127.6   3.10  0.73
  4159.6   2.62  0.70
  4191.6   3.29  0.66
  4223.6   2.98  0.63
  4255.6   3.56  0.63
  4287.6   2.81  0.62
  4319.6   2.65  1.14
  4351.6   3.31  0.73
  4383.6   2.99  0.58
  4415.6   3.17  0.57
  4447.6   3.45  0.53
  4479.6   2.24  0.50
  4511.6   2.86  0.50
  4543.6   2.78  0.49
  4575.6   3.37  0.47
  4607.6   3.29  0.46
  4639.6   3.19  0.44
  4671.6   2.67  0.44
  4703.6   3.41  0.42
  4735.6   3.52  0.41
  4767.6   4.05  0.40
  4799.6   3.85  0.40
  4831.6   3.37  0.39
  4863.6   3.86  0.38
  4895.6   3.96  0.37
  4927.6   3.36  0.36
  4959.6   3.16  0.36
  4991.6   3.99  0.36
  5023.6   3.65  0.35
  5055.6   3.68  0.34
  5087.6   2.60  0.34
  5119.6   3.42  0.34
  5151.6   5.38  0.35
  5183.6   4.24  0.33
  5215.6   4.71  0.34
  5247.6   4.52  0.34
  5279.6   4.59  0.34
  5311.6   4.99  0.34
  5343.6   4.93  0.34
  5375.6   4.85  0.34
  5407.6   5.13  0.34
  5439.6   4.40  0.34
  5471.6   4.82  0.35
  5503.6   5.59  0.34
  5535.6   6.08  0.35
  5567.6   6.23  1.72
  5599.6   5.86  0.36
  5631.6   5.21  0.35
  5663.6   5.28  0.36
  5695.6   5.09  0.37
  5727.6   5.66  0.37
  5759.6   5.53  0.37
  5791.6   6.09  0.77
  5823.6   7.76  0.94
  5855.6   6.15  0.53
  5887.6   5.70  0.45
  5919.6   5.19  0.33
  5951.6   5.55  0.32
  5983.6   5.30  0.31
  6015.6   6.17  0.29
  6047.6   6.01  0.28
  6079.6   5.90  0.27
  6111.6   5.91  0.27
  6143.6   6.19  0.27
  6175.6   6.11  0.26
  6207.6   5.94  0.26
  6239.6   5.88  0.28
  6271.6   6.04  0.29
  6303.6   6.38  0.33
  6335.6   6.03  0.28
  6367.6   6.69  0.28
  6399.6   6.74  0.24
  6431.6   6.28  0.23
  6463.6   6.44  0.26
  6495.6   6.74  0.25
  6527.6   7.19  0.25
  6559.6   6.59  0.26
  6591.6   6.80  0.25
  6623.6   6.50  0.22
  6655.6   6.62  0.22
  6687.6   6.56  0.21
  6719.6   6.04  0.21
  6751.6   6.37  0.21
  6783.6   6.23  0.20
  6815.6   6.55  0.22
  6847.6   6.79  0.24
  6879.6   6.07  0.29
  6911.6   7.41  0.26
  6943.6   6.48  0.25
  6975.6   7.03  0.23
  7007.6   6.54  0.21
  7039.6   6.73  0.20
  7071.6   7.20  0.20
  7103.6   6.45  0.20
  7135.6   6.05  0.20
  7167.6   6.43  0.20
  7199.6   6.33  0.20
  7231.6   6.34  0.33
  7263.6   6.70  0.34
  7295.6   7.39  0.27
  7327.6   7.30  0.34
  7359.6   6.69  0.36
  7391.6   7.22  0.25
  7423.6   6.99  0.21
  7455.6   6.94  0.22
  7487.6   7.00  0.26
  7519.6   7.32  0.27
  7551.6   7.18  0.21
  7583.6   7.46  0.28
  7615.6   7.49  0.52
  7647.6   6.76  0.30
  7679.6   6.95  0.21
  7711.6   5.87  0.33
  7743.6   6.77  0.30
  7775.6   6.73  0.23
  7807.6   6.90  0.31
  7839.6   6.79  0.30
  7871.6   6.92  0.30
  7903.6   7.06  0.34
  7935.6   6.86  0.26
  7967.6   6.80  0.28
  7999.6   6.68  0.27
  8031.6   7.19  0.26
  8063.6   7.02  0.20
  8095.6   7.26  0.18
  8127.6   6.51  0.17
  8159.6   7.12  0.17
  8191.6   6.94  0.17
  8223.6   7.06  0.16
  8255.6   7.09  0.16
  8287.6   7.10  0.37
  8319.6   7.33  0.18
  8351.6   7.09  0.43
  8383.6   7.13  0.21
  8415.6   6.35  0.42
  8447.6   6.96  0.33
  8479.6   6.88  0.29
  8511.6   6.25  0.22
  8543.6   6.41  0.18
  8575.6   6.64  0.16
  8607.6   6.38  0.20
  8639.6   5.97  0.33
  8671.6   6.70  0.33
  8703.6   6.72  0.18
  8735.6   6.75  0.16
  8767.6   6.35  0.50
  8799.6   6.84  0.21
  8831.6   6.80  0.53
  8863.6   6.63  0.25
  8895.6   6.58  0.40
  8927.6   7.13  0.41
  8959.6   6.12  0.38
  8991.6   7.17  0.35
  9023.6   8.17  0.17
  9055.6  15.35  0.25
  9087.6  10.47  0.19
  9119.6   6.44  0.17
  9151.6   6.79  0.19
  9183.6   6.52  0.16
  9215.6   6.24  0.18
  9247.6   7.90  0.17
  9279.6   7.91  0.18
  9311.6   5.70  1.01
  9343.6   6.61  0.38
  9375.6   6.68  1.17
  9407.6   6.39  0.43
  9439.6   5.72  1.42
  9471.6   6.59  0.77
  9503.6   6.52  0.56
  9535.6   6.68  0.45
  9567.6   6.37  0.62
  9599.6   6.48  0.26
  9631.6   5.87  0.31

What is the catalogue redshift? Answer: 0.378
